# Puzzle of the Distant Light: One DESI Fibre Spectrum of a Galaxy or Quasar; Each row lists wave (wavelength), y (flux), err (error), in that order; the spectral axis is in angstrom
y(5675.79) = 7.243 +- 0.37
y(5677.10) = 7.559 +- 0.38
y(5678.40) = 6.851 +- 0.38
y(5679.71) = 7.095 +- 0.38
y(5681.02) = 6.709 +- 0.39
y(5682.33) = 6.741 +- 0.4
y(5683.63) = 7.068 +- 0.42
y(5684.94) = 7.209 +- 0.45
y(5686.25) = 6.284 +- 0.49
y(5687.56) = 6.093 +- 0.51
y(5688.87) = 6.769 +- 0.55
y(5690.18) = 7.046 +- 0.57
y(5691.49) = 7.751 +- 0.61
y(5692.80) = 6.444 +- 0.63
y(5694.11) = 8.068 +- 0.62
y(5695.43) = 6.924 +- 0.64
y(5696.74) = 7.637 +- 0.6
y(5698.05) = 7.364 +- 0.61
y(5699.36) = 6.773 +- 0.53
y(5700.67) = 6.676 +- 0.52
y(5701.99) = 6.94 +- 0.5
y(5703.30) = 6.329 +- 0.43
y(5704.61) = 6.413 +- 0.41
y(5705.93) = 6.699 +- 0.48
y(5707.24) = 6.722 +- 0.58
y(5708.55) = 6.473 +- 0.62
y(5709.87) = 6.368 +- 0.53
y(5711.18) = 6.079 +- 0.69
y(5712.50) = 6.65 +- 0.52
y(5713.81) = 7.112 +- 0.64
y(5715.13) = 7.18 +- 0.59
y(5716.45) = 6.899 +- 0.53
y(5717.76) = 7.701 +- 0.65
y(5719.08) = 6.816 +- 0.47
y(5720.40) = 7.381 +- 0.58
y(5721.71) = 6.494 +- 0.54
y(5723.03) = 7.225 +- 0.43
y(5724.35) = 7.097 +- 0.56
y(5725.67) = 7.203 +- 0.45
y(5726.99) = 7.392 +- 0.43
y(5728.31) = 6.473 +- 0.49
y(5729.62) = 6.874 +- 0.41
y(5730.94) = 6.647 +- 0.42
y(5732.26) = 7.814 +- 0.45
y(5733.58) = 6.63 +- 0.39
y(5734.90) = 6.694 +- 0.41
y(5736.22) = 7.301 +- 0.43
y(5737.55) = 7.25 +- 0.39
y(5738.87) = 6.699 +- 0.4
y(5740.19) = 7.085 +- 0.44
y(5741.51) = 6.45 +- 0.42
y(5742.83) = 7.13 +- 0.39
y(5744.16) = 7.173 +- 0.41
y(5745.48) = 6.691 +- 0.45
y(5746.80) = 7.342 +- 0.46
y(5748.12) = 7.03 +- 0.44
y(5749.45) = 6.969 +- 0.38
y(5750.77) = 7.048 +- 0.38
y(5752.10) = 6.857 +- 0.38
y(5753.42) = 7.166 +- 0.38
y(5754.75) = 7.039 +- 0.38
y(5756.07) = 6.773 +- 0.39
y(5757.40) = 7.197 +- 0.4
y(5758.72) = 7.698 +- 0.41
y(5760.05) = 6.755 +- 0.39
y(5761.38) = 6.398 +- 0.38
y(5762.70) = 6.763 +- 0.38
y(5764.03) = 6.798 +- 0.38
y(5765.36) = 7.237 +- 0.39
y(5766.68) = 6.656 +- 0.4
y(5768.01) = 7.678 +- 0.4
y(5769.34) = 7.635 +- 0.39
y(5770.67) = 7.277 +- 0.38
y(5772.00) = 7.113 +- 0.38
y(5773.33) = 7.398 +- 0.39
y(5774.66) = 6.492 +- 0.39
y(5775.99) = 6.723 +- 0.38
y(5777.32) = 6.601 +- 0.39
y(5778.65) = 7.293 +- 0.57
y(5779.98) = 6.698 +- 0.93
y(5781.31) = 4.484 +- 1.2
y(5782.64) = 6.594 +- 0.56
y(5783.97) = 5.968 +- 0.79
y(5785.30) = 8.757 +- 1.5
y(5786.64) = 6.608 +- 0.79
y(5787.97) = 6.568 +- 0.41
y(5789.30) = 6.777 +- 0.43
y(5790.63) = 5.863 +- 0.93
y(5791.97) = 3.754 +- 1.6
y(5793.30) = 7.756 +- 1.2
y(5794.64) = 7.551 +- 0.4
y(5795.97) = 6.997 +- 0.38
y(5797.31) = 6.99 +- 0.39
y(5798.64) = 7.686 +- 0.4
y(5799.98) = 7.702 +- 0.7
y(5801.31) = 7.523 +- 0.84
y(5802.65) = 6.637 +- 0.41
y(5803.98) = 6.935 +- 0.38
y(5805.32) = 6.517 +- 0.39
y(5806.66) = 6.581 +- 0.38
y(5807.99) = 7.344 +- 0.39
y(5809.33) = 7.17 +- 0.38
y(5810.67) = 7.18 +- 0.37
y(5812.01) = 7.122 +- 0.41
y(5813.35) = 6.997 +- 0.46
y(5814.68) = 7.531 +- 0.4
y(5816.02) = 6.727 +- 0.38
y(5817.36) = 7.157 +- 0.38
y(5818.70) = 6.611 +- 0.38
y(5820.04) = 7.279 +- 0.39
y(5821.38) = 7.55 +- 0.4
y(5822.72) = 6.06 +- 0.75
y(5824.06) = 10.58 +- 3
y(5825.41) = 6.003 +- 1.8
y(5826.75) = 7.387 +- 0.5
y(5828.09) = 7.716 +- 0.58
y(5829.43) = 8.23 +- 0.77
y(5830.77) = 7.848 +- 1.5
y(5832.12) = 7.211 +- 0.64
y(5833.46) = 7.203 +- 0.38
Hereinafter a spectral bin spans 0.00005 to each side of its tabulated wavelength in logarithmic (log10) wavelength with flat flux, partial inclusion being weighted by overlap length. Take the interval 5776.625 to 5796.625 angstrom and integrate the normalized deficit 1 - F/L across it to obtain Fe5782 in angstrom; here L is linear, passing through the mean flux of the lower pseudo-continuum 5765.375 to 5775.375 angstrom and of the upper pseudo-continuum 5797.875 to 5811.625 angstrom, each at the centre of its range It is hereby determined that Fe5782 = 1.7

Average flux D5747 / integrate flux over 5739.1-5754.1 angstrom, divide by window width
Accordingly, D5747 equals 6.99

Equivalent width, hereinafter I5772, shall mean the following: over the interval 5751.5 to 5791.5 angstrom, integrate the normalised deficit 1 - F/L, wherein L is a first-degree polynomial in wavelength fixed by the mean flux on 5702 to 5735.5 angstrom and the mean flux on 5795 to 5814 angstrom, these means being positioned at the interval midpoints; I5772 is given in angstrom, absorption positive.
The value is 0.9 angstrom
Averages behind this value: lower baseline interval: 6.86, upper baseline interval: 7.11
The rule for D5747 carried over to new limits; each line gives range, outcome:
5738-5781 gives 6.98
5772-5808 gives 6.77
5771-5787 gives 6.74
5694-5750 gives 6.94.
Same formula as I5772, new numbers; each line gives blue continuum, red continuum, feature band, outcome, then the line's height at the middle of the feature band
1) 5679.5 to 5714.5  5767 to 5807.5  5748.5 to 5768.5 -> -0.47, 6.84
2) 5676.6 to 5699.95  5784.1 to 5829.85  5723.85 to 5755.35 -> 0.23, 7.05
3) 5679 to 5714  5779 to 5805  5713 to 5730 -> -0.65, 6.8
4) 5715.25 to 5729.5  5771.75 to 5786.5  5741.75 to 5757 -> -0.23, 6.9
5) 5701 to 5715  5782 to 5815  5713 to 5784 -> -2.23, 6.74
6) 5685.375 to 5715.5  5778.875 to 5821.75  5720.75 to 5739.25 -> -0.45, 6.83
